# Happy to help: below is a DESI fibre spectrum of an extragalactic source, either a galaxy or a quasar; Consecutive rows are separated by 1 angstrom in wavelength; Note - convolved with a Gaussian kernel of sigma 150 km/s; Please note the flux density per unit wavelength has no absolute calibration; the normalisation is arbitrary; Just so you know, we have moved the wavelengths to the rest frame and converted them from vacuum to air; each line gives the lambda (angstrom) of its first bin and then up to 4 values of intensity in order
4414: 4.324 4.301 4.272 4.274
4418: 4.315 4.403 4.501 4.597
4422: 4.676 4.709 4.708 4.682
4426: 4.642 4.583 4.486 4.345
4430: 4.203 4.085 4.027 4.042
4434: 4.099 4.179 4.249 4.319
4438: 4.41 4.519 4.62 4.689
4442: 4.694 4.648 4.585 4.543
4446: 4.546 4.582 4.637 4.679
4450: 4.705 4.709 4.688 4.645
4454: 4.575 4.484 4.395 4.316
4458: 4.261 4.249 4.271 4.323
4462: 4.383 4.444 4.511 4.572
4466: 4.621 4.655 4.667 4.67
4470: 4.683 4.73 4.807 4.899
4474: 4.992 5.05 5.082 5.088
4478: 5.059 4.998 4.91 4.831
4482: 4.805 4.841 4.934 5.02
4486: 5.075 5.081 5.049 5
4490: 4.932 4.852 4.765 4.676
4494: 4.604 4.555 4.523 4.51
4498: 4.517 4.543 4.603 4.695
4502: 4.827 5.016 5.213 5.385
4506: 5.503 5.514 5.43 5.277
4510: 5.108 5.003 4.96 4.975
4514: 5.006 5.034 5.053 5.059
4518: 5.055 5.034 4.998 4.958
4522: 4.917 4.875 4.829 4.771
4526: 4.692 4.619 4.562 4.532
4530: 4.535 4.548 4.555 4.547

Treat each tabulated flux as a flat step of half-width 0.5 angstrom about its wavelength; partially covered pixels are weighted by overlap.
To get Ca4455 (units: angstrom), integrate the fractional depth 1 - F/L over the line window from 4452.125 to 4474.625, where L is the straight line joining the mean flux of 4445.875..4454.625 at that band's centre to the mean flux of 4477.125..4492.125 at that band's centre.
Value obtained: 1.0 angstrom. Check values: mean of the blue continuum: 4.64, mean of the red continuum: 4.95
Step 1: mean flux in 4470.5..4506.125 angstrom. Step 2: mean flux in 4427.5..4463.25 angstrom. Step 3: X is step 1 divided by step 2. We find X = 1.10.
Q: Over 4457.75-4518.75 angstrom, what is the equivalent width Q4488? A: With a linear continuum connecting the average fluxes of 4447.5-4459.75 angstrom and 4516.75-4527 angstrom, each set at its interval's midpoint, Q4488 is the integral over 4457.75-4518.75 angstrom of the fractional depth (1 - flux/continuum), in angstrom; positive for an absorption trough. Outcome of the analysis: -1.7 angstrom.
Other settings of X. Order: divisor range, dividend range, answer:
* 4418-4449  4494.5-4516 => 1.11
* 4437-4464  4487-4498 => 1.05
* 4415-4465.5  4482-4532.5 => 1.10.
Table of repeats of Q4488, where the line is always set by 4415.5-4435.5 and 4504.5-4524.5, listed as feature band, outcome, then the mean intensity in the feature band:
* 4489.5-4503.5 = 0.8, 4.69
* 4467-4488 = -0.5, 4.91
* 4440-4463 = 0.3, 4.53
